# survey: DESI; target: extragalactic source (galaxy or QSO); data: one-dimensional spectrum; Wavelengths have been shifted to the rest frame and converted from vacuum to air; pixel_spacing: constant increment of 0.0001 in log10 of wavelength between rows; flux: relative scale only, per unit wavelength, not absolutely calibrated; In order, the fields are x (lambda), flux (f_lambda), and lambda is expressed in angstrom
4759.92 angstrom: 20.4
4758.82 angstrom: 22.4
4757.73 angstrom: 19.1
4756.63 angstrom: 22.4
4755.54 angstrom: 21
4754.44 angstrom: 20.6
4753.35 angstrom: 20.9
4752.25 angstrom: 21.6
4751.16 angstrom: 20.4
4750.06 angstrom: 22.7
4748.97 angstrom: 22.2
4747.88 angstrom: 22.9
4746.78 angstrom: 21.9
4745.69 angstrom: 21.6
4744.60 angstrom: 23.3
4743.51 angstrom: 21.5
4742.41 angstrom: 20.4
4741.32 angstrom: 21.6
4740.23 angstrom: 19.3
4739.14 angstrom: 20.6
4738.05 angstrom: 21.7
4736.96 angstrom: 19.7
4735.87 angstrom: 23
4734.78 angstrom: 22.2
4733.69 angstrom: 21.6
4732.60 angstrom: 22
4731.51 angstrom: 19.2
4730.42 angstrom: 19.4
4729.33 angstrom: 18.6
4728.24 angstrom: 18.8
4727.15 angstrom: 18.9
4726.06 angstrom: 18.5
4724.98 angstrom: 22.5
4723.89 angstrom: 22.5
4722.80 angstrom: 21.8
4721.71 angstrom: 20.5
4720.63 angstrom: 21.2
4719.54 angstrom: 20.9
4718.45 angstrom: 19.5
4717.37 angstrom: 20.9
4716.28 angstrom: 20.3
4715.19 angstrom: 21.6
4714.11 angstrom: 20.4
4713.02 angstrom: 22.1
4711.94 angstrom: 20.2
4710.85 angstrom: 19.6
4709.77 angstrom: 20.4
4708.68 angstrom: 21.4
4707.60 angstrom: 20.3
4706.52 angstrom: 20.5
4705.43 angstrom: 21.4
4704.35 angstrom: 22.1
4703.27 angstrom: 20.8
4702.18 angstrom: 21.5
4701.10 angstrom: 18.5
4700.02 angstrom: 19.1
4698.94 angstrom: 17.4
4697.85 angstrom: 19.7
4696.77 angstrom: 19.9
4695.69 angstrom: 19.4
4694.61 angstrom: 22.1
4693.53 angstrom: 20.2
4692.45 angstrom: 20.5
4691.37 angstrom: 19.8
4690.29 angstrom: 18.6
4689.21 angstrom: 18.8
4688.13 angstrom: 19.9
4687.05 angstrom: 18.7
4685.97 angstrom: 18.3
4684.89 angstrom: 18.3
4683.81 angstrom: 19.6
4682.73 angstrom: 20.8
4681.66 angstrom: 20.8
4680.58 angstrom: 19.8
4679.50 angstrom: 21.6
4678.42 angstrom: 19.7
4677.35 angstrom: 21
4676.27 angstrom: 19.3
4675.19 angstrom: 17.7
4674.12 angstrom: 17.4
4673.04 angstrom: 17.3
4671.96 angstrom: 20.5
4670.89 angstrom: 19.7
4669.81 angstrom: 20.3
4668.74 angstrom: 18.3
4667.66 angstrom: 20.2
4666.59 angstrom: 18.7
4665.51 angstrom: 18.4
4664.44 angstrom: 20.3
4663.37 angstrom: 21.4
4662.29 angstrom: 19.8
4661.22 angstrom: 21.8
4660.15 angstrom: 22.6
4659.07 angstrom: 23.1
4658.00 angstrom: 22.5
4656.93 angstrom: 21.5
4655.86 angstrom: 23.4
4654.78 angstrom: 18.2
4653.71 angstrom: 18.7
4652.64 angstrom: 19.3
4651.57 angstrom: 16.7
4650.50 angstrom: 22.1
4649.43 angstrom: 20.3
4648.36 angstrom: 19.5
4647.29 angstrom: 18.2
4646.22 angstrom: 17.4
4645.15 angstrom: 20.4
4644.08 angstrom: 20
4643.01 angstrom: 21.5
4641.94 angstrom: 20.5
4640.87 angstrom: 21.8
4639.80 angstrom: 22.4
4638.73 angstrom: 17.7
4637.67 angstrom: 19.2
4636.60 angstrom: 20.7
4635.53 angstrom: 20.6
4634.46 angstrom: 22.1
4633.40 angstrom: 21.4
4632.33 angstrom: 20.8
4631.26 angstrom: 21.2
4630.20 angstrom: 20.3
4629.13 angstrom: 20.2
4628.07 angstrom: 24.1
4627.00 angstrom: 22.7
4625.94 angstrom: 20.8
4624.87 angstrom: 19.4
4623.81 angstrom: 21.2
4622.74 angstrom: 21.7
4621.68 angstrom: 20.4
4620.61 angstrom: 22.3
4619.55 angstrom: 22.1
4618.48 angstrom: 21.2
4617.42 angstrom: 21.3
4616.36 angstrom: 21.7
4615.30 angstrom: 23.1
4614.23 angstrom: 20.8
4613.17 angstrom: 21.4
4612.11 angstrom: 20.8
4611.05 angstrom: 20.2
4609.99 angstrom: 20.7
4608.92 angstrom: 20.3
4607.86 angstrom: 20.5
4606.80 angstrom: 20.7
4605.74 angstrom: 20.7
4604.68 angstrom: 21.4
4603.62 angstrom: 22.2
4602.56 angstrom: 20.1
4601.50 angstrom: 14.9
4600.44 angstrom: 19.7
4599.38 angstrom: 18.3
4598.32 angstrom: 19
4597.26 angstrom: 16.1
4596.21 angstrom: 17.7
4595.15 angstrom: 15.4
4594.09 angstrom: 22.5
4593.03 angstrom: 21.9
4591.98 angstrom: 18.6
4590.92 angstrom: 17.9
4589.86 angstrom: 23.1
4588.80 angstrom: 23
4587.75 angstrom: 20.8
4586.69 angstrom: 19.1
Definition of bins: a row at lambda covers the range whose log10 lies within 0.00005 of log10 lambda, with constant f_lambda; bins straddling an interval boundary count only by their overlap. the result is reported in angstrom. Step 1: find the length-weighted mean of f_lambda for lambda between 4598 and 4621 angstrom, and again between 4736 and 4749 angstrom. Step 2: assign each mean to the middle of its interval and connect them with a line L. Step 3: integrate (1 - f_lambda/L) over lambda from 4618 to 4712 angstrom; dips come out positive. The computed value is 3.1 angstrom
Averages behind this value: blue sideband 20.6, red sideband 21.4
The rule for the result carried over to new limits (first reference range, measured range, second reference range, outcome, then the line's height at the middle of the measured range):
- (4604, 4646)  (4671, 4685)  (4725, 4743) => 0.8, 20.7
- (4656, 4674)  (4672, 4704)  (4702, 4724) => 1.7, 20.6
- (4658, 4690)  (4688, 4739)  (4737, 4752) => 0.8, 20.8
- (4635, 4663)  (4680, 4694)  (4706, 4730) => 0.6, 20.5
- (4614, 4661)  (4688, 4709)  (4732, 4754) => 1.2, 21.3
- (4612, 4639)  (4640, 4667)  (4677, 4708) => 0.4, 20.7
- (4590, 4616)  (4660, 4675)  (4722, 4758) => 0.6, 20.4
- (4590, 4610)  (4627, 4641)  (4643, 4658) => -0.9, 19.7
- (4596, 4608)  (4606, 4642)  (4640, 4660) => -2.4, 19.8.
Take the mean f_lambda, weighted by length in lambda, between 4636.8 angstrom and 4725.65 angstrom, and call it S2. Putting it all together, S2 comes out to 20.2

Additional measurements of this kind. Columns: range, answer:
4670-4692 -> 19.4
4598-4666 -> 20.6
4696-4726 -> 20.6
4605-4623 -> 21.2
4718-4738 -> 20.6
